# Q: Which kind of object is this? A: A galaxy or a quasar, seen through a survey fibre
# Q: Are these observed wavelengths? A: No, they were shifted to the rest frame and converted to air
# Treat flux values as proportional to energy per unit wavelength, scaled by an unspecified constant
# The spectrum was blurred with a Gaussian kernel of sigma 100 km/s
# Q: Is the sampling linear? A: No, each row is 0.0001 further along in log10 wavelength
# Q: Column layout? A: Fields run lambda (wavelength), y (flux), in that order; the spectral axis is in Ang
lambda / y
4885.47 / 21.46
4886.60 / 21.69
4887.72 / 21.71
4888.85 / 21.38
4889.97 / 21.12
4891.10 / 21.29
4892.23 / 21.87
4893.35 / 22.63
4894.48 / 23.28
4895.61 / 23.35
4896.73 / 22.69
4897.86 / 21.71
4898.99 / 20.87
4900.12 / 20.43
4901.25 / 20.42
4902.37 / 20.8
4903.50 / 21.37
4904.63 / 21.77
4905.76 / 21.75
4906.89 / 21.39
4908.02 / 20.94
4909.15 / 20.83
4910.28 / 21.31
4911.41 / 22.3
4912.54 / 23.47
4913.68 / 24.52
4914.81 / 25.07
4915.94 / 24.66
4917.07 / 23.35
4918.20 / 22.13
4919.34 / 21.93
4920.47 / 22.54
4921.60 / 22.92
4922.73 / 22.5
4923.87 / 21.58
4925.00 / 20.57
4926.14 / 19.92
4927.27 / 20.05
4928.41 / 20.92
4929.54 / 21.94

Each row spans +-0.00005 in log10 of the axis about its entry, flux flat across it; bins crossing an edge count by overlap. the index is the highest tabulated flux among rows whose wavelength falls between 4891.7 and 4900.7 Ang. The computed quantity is 23.35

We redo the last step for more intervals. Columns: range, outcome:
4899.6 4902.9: 20.8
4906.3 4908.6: 21.39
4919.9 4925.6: 22.92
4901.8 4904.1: 21.37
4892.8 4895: 23.28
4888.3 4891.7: 21.38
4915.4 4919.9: 24.66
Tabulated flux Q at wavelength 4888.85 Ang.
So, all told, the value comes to 21.38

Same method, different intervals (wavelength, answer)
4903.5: 21.37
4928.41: 20.92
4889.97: 21.12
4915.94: 24.66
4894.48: 23.28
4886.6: 21.69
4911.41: 22.3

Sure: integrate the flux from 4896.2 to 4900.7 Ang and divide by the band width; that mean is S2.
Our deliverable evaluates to 21.4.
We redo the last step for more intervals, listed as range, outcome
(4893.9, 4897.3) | 23.1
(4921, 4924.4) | 22.3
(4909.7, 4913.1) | 22.4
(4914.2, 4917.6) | 24.4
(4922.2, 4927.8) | 20.9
